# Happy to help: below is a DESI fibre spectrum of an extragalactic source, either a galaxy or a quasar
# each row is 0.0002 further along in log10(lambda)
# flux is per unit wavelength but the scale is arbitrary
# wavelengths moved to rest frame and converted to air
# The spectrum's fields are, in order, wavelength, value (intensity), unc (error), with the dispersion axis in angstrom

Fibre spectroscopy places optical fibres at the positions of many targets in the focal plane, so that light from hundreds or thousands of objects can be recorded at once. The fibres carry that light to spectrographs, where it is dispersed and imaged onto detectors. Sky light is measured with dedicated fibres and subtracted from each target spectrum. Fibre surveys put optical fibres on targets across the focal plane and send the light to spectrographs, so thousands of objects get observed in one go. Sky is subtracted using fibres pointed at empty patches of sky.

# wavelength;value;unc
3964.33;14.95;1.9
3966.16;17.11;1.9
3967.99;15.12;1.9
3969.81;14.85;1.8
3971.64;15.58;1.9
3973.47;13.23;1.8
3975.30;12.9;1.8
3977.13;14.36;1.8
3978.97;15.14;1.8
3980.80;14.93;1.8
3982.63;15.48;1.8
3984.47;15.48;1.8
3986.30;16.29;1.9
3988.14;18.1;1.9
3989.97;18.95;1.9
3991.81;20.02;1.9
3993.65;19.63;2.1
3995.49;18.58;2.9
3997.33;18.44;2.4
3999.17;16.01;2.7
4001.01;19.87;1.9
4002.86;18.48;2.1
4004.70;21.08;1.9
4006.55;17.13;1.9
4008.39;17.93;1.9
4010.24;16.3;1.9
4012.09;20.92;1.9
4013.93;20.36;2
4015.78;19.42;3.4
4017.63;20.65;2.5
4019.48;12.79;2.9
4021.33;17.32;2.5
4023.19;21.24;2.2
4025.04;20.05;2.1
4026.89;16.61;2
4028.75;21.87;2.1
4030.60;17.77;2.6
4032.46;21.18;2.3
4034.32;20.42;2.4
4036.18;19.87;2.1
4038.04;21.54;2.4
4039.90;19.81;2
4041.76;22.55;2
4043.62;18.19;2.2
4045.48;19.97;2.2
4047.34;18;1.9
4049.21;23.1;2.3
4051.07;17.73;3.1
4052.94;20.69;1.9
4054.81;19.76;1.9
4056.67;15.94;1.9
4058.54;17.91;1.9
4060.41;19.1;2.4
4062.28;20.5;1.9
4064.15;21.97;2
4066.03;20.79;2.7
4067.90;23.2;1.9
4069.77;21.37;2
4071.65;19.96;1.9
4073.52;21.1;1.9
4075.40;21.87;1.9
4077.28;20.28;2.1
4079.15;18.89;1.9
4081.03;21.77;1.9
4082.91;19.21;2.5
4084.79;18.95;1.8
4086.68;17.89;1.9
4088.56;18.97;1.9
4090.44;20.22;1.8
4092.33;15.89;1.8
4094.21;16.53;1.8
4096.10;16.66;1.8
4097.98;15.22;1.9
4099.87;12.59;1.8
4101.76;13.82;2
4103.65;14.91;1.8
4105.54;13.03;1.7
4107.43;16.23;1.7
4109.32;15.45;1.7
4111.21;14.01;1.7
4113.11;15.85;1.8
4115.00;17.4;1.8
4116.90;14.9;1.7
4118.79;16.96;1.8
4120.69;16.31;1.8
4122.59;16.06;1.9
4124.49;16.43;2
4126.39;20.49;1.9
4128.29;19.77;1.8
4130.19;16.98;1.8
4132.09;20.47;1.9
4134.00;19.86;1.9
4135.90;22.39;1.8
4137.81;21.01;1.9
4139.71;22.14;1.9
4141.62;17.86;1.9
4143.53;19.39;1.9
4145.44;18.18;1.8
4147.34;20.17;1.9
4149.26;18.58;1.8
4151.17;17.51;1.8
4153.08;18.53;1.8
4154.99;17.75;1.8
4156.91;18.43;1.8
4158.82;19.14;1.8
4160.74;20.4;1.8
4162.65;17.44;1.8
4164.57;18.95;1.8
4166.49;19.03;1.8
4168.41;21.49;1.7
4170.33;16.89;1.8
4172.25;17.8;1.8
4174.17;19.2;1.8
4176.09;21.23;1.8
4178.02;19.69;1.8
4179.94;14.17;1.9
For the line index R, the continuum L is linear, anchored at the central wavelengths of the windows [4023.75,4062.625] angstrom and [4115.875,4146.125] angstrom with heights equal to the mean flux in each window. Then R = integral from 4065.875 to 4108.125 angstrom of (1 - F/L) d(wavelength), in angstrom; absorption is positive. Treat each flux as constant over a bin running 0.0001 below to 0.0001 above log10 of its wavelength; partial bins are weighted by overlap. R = 2.2 angstrom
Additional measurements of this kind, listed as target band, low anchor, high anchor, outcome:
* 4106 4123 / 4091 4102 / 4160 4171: 0.5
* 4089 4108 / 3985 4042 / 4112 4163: 3.2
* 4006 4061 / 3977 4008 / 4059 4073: 0.6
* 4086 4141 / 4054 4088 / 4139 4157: 6.1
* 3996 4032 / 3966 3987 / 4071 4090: -4.2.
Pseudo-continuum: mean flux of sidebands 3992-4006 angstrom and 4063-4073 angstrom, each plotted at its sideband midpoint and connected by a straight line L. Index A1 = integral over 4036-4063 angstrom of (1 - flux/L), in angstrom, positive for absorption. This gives 1.4 angstrom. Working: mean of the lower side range 18.9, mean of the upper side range 21.4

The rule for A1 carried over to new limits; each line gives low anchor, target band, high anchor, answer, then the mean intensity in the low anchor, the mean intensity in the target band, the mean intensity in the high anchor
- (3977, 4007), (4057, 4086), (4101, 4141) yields -4.8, 17.6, 20.3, 17.4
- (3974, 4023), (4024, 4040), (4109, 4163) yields -1.9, 17.6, 19.9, 18.3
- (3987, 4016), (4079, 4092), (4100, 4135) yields -1.6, 18.8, 19.3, 16.5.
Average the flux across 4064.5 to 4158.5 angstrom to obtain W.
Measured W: 18.2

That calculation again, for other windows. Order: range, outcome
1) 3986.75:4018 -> 18.9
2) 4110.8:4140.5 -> 18.2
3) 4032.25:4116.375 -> 18.6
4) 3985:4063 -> 19.1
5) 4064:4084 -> 20.9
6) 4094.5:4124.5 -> 15.4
